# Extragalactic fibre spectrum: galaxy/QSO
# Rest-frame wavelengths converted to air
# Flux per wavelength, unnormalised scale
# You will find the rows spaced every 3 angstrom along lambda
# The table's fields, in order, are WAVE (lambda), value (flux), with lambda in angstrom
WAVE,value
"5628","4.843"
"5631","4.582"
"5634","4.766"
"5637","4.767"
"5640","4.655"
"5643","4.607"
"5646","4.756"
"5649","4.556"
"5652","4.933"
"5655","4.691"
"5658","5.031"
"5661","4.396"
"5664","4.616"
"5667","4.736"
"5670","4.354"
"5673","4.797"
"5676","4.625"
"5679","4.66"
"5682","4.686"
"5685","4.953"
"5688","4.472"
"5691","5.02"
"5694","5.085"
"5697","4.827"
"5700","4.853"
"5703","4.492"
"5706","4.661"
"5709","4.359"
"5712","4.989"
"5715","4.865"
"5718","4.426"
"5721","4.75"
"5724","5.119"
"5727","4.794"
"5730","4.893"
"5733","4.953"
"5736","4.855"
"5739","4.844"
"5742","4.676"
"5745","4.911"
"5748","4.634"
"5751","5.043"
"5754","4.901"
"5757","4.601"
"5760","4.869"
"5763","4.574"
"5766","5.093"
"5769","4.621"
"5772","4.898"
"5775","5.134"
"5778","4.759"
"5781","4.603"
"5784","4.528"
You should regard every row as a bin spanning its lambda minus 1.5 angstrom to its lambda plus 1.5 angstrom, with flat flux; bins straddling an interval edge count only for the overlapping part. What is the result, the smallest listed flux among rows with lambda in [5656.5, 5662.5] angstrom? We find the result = 4.396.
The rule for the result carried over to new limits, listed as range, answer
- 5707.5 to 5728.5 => 4.359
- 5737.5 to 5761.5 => 4.601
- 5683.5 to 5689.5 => 4.472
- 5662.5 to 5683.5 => 4.354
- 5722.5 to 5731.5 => 4.794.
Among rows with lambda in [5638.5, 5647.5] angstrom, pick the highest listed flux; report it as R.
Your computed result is 4.756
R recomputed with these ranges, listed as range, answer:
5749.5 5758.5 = 5.043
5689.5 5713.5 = 5.085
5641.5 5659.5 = 5.031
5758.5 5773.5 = 5.093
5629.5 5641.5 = 4.767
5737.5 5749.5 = 4.911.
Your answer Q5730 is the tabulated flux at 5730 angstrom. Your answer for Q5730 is 4.893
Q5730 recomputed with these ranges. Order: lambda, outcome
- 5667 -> 4.736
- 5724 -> 5.119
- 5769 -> 4.621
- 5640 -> 4.655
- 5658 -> 5.031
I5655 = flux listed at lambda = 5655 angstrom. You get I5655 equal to 4.691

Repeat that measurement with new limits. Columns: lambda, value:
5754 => 4.901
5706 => 4.661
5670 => 4.354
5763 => 4.574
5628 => 4.843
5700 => 4.853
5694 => 5.085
